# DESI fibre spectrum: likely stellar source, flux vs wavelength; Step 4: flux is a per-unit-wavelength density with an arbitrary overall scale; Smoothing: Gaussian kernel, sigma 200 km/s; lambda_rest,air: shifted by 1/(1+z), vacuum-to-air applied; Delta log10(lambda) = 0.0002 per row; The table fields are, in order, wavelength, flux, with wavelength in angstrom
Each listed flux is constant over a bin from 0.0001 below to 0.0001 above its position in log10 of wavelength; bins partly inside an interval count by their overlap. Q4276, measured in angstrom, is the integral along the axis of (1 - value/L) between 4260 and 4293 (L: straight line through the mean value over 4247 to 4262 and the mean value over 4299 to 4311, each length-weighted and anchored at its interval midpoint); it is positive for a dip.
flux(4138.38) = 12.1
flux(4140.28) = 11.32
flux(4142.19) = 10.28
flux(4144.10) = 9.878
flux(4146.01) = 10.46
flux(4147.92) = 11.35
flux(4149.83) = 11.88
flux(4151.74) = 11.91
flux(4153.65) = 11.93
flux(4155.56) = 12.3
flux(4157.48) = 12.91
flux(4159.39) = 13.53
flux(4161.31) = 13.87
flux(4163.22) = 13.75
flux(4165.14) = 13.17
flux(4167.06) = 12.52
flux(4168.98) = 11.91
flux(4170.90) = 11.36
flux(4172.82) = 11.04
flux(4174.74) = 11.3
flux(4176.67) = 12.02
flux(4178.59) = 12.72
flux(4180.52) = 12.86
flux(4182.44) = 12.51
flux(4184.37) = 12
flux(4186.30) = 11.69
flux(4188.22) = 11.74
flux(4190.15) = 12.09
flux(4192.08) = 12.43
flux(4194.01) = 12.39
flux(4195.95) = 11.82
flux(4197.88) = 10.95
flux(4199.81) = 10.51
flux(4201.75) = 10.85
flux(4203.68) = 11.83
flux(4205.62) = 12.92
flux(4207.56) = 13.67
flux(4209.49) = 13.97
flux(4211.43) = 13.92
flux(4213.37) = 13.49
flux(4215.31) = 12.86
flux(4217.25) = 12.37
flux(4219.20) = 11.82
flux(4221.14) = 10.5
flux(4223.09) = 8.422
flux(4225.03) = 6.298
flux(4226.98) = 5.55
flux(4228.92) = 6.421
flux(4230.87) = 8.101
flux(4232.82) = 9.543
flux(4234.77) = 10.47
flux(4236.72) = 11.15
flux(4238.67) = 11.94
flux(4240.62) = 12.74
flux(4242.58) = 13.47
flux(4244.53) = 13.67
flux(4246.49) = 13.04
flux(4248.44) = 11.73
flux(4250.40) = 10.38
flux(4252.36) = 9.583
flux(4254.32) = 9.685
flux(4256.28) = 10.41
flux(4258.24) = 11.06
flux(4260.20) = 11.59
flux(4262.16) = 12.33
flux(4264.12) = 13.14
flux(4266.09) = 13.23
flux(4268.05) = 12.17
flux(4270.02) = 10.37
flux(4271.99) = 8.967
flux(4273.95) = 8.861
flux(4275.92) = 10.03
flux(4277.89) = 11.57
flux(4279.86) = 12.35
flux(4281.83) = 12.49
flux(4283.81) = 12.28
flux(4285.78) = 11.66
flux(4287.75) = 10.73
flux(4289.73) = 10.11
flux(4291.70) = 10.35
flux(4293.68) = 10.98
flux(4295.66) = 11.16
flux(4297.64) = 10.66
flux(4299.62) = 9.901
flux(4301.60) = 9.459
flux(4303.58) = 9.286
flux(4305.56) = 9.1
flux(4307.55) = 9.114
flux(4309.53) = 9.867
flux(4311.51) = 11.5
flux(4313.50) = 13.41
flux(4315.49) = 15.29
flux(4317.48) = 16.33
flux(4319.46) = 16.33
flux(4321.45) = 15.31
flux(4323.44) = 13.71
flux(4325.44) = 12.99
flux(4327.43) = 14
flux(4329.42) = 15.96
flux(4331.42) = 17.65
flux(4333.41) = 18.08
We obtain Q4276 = -3.4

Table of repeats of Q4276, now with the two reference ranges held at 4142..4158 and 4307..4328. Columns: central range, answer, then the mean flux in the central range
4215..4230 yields 3.9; 9.11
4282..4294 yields 1.9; 11.1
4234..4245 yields 0.3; 12.2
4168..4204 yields 0.3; 11.8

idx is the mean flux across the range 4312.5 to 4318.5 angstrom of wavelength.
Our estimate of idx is 15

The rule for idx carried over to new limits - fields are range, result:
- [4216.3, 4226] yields 9.87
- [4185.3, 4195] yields 12.1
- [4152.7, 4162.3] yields 12.9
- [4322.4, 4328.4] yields 13.6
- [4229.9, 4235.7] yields 9.36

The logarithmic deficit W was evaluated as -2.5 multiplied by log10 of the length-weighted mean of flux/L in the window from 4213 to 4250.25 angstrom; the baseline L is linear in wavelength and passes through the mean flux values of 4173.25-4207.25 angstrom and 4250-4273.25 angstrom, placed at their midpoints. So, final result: 0.07 mag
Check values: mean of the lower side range 11.9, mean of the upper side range 11.1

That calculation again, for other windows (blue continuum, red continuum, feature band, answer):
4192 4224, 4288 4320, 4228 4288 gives 0.050 mag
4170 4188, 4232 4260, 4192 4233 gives 0.071 mag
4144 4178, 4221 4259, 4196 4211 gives -0.101 mag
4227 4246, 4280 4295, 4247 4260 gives 0.021 mag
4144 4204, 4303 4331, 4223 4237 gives 0.470 mag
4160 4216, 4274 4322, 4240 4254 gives -0.002 mag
